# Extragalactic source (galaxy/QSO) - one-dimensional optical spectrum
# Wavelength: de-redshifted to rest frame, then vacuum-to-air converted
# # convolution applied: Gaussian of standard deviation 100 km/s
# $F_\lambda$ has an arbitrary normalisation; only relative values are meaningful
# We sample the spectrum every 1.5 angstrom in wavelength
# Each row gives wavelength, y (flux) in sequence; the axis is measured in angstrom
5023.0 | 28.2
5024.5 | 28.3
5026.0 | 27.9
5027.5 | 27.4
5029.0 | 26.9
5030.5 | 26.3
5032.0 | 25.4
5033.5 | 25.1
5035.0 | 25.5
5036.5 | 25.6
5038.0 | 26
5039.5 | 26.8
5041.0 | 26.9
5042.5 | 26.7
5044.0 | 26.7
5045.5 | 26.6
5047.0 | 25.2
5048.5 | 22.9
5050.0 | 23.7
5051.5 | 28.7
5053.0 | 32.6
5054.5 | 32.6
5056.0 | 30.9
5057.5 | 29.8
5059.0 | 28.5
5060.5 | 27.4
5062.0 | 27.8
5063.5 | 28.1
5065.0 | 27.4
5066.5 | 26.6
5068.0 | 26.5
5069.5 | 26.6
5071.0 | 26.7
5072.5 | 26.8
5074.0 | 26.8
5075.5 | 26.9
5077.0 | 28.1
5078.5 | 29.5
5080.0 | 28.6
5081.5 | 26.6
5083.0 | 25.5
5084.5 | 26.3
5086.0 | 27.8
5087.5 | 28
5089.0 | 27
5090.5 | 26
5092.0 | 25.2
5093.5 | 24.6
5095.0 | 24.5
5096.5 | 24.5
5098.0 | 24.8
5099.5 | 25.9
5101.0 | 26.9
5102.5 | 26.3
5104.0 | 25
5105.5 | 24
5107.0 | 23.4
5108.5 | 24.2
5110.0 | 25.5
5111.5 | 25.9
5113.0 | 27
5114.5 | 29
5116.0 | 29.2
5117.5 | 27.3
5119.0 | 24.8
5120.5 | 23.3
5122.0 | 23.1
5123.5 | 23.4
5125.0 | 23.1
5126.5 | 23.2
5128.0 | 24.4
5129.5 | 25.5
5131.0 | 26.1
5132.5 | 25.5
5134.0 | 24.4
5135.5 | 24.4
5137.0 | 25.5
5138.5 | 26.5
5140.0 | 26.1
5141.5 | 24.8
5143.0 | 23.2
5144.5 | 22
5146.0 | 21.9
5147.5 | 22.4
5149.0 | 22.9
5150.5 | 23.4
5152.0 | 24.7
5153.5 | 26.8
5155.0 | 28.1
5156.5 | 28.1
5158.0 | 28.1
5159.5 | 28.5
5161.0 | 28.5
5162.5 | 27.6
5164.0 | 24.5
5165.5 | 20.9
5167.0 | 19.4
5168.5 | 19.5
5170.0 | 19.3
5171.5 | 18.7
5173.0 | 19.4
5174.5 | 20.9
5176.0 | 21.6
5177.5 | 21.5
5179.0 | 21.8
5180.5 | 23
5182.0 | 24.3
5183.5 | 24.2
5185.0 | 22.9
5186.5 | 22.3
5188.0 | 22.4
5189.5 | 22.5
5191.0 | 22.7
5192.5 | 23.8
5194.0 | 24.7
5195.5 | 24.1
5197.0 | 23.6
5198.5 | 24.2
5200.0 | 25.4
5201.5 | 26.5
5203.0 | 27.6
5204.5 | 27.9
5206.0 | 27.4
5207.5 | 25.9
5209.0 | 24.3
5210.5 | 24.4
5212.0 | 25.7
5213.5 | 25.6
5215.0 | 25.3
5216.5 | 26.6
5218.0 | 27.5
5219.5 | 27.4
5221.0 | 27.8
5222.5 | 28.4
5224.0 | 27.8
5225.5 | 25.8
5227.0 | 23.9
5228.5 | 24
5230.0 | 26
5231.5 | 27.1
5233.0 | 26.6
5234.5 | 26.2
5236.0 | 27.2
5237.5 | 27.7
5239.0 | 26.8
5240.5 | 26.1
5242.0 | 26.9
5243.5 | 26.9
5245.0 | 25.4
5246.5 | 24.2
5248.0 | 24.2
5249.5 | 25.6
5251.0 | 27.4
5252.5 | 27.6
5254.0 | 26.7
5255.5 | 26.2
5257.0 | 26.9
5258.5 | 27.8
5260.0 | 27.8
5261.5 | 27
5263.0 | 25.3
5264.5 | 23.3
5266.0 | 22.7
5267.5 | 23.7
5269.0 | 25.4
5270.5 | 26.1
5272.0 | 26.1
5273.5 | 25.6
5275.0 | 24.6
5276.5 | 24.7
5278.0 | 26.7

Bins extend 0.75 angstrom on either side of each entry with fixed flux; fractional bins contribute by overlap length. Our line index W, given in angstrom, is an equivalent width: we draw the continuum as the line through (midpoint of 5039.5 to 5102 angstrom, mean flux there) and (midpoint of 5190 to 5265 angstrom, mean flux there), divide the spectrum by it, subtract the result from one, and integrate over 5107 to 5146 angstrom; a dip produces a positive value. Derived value 2.5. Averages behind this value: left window 27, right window 26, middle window 25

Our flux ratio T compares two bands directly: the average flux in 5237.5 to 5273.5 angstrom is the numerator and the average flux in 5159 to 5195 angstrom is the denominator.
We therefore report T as 1.14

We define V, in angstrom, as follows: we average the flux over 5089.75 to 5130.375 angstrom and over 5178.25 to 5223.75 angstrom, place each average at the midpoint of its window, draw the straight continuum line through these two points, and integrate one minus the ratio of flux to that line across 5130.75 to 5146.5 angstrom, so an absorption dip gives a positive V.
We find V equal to 0.4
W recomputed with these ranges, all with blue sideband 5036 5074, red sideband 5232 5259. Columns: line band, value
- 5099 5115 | 0.8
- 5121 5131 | 1.1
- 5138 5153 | 1.7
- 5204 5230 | 0.4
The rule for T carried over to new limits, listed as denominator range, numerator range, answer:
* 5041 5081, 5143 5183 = 0.85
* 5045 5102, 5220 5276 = 0.96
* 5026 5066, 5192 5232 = 0.95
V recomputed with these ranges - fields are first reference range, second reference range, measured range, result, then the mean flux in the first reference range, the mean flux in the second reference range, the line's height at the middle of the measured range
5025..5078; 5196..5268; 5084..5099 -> 0.6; 27.2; 26.1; 26.9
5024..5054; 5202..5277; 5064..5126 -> 0.9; 26.6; 26.1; 26.5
